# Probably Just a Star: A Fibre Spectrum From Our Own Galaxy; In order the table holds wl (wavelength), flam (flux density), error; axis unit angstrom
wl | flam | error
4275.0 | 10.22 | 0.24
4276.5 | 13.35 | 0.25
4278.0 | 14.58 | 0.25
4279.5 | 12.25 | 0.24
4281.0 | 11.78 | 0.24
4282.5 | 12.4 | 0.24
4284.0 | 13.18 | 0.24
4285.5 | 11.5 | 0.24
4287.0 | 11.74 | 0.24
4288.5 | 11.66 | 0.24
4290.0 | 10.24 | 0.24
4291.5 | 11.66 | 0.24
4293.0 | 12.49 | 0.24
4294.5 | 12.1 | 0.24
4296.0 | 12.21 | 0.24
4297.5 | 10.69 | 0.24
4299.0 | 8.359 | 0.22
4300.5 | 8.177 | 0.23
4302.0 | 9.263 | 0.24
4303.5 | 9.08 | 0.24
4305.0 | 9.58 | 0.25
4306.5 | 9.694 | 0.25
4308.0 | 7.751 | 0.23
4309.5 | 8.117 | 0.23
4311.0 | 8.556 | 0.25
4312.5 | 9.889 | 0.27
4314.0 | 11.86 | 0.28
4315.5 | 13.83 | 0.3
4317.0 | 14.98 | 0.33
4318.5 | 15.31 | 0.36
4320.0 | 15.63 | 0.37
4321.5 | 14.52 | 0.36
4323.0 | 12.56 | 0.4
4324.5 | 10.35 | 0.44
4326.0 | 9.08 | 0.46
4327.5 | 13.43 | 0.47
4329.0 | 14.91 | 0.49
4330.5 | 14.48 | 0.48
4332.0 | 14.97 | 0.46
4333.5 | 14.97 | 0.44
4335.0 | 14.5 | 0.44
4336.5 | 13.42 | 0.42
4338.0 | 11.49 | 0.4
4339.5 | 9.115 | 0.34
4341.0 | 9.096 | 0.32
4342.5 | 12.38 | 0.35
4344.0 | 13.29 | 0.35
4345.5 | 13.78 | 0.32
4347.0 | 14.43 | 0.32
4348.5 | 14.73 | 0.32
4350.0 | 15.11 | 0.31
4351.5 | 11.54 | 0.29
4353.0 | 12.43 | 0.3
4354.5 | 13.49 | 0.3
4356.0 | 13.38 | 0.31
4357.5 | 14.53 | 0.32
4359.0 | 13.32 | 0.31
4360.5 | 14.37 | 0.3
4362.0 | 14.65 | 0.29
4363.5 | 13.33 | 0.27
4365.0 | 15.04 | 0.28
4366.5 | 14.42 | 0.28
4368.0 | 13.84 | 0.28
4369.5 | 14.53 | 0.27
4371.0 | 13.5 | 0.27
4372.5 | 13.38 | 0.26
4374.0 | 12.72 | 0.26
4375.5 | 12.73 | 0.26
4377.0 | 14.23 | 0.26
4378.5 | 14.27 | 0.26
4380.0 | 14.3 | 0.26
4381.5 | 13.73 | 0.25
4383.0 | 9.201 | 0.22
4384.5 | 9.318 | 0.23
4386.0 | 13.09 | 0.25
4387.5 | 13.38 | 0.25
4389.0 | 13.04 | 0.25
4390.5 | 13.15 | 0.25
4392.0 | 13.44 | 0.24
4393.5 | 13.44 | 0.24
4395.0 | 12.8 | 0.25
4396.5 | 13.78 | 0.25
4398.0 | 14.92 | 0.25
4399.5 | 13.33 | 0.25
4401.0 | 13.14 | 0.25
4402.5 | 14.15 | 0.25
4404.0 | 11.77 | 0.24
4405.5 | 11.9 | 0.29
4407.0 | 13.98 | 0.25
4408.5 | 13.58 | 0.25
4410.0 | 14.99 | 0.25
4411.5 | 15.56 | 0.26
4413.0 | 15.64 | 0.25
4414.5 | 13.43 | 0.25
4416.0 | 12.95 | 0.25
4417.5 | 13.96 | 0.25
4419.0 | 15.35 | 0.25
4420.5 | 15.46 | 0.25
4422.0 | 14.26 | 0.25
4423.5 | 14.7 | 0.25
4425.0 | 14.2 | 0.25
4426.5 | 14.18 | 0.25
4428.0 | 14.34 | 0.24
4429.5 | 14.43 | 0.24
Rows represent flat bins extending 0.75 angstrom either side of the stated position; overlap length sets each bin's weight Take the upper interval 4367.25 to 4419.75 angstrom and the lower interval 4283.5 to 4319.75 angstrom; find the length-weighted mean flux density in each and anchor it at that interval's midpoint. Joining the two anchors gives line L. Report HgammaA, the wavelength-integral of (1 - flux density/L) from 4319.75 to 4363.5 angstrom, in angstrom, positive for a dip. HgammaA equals -4.27 angstrom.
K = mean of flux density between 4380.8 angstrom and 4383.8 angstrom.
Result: 11.4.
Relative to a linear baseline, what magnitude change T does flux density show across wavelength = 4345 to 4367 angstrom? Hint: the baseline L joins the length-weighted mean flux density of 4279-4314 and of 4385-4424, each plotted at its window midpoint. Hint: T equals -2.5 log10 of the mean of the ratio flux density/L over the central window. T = -0.13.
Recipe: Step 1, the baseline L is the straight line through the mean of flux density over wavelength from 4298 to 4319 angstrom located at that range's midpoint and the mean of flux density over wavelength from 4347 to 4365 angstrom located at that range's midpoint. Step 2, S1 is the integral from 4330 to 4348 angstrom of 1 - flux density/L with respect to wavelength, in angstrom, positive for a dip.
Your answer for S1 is -0.7 angstrom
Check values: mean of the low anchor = 10.3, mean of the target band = 13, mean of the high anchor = 13.8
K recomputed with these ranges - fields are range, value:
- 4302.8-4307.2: 9.45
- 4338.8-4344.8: 11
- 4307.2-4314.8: 9.27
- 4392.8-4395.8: 13.1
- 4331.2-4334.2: 15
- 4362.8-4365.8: 14.2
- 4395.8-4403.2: 13.9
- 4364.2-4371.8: 14.3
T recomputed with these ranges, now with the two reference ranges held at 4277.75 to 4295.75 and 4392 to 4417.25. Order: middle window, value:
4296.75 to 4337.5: 0.07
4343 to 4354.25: -0.05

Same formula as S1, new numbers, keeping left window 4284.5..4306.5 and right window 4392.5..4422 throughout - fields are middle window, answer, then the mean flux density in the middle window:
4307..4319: -0.01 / 11.2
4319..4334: -2.55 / 13.5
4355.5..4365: -1.14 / 14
